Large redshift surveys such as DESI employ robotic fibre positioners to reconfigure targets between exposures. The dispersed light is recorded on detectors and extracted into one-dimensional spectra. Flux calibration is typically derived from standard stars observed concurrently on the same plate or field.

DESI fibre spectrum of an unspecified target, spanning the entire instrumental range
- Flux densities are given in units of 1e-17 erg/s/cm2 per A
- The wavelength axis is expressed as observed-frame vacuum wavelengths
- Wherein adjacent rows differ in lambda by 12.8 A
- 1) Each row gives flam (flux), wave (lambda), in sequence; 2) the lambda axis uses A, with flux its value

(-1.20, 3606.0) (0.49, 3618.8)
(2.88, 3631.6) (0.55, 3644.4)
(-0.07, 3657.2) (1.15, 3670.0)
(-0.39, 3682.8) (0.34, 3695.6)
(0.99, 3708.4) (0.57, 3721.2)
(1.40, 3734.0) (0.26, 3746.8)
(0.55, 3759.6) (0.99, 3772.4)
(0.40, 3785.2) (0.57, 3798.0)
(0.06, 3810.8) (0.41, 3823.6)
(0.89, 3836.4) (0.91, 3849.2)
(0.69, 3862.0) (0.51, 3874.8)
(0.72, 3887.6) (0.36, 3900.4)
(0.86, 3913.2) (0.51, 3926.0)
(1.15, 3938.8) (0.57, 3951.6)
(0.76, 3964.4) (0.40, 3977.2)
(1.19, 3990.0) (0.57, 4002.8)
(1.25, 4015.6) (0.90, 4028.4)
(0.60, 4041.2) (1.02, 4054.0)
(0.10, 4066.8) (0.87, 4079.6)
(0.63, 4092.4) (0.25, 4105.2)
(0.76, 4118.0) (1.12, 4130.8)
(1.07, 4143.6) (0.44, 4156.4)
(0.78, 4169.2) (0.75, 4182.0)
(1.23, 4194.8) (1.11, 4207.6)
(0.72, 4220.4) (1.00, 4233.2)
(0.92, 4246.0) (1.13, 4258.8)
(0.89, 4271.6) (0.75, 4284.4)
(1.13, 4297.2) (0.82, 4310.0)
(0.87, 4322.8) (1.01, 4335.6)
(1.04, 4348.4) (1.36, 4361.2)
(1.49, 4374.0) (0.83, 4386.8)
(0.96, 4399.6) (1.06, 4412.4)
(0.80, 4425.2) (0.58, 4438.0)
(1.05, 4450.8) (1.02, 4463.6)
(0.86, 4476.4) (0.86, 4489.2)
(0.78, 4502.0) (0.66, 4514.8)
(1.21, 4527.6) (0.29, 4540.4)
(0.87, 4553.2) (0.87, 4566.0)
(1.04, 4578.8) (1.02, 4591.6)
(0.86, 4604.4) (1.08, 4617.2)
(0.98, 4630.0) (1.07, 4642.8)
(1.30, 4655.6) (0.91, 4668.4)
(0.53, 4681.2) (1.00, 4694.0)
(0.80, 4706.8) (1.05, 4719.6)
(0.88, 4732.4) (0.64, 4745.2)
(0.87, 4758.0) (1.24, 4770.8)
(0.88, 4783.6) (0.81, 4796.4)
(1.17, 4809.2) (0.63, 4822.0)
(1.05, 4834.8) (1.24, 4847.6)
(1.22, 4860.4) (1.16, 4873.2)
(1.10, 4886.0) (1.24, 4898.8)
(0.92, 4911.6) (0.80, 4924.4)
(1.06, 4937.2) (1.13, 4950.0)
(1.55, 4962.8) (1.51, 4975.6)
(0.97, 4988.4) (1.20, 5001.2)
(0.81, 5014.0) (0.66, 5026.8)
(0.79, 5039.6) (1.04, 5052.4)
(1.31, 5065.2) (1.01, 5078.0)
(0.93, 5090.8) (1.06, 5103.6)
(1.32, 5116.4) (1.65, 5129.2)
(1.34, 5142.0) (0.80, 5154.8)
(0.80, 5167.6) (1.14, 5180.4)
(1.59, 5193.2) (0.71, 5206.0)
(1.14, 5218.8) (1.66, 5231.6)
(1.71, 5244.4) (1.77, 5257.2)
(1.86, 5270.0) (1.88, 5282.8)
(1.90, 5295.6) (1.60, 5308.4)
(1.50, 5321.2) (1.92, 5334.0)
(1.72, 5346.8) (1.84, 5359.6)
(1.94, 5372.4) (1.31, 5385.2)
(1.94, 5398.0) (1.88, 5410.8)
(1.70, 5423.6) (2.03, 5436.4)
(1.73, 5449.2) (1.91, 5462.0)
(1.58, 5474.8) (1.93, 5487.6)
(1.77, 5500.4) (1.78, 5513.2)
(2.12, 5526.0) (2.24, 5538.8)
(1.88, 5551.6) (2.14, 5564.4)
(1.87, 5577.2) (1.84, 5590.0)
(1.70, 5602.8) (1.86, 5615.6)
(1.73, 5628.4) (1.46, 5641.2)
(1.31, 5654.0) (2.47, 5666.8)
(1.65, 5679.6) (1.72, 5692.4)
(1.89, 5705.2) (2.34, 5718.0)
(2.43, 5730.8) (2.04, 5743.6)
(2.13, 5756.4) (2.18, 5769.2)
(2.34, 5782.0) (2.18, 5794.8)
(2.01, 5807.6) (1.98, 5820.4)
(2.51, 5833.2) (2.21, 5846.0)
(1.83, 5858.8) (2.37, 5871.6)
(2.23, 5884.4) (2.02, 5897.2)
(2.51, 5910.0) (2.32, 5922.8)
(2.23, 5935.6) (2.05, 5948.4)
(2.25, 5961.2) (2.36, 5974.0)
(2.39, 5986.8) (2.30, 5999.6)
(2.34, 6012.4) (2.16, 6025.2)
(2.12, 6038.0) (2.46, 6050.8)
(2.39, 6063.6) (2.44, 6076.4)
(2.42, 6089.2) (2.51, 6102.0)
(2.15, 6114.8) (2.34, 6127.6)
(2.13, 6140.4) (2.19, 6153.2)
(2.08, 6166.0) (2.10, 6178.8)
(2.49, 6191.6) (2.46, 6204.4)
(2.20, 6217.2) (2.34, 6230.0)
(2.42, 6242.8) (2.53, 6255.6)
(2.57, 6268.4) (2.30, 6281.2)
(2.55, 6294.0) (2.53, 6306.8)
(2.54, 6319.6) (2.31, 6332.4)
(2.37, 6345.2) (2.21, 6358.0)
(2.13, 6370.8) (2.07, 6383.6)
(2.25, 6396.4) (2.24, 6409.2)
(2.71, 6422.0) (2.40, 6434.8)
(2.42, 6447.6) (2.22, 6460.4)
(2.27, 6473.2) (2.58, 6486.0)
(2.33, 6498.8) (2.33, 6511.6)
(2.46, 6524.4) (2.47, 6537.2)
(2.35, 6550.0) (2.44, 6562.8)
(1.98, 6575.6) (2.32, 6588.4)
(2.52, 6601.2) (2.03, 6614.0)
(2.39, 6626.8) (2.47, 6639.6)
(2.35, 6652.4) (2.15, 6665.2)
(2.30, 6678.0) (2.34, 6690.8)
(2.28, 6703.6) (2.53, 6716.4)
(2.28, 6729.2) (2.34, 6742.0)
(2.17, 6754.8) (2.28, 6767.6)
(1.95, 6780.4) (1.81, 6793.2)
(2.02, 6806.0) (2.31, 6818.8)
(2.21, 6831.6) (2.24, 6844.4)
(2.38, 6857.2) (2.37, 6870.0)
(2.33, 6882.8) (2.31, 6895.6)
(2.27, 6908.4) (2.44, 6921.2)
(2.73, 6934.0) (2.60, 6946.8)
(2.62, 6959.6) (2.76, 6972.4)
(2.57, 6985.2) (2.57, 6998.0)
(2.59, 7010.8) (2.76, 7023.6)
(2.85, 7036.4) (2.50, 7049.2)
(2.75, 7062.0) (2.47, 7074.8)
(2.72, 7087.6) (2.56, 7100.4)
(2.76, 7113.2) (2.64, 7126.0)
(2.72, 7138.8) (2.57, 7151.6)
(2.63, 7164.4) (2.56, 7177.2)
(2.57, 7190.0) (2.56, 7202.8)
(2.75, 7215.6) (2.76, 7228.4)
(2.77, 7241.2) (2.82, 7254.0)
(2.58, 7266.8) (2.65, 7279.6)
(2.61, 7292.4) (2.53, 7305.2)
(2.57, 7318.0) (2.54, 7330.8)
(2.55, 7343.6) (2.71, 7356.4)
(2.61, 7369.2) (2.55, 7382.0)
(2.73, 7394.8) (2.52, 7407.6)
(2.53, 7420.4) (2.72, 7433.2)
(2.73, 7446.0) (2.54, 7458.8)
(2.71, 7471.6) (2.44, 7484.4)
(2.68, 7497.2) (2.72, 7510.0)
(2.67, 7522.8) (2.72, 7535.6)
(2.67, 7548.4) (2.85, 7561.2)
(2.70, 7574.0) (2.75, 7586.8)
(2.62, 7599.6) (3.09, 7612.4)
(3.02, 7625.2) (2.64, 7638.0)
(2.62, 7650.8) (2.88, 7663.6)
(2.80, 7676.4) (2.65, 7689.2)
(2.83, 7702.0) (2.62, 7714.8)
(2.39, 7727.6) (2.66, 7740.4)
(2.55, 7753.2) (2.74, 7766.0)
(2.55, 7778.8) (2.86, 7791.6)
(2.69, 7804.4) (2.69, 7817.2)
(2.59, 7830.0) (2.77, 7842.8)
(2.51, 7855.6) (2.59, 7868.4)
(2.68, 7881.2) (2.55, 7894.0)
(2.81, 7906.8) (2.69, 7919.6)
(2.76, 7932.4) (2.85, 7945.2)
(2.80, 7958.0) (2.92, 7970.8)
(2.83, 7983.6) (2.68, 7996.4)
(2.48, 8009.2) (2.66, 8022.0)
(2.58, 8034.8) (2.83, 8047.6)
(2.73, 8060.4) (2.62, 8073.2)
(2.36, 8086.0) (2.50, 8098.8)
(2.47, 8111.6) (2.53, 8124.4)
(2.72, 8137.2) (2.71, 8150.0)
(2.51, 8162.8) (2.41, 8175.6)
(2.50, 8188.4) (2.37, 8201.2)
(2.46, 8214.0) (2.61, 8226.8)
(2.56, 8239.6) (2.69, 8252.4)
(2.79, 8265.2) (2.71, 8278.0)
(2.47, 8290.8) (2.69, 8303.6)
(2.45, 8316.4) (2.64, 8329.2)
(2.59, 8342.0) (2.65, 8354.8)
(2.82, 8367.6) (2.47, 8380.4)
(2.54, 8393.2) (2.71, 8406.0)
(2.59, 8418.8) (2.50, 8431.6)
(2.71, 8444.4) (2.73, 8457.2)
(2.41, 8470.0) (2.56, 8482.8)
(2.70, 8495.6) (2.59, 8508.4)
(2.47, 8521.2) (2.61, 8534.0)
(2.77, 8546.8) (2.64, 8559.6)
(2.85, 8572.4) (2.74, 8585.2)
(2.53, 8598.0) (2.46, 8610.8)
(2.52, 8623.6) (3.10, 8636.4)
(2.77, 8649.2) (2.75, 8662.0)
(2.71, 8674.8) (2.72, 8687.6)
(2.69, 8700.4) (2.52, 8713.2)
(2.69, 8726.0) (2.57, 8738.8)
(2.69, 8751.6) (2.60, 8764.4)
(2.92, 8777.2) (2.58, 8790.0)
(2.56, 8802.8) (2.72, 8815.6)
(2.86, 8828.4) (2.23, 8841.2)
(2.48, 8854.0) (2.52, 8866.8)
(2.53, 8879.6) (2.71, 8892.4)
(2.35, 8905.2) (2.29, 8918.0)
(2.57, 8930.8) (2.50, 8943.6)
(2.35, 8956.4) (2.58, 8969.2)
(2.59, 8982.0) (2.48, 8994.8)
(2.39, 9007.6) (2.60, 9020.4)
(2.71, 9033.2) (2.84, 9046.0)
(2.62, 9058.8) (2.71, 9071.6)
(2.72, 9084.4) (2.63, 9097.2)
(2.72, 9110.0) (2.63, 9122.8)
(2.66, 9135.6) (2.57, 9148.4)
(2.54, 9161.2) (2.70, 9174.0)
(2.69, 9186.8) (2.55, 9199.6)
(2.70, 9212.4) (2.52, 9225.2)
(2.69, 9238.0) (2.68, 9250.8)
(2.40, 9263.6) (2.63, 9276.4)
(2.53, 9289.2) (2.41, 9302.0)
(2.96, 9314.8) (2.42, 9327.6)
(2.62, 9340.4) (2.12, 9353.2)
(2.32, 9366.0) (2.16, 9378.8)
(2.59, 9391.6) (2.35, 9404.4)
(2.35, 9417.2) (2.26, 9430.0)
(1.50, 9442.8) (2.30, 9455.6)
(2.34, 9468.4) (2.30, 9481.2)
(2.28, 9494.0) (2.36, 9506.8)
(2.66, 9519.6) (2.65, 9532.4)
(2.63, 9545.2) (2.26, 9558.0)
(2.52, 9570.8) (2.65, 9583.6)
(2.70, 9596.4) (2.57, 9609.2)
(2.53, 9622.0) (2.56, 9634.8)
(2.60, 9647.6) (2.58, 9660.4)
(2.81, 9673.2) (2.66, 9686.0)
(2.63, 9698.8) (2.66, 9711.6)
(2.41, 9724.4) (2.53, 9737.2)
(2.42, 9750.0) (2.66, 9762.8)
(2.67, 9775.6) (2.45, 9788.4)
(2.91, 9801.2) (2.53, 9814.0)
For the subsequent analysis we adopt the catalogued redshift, 0.312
